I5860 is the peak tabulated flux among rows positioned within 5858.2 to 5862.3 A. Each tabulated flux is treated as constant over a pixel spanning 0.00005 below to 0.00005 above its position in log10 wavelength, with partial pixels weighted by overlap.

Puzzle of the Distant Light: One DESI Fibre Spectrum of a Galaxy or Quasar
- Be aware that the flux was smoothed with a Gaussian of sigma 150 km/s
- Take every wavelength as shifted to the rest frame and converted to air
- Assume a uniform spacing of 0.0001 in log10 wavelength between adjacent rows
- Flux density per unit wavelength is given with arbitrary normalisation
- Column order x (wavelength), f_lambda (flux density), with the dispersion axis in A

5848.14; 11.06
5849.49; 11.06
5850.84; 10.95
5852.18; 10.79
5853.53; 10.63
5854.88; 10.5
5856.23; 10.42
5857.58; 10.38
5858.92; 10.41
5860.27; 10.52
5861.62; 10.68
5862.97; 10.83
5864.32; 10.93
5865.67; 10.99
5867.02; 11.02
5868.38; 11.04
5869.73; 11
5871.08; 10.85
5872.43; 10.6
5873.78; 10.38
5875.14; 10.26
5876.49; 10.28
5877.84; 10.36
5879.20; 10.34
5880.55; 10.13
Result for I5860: 10.68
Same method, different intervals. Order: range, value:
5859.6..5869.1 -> 11.04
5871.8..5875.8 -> 10.6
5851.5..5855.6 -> 10.79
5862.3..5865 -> 10.93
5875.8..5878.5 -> 10.36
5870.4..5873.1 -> 10.85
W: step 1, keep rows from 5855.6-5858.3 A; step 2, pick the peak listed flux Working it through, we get 10.42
